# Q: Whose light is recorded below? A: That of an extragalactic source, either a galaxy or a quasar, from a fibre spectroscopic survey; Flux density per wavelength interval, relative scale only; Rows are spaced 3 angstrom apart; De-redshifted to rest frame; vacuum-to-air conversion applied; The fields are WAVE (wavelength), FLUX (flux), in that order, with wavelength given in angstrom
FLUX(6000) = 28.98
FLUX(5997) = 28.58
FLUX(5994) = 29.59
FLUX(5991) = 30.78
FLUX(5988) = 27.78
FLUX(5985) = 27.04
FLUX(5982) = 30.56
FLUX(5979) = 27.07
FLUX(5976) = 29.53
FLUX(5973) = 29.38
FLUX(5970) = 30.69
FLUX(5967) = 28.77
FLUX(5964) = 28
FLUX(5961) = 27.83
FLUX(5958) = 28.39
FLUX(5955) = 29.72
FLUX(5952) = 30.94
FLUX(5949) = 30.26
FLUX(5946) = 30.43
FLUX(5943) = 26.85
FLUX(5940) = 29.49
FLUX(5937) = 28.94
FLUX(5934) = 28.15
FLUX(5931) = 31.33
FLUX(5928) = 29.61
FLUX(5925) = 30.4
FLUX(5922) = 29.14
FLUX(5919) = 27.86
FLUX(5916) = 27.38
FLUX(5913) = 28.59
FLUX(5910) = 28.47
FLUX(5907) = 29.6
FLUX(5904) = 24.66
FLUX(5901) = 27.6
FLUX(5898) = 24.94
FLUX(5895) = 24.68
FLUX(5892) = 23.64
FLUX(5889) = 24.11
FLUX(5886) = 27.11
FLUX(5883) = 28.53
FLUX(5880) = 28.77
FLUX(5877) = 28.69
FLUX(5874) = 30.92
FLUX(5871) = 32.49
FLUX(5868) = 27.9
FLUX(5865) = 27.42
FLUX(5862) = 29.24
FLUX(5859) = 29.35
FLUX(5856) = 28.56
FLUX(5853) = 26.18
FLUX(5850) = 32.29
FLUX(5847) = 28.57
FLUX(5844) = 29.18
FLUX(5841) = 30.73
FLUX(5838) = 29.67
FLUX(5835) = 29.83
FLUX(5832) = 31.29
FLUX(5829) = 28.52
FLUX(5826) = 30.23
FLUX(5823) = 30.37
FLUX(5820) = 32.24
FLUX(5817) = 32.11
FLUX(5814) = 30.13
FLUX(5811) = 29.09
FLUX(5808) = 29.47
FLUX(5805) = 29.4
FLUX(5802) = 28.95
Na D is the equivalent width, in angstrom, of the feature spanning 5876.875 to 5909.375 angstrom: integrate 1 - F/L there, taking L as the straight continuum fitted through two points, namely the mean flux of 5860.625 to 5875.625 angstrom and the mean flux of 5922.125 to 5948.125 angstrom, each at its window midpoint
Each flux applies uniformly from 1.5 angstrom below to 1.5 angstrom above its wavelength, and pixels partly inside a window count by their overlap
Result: 3.3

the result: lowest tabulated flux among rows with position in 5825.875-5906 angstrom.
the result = 23.64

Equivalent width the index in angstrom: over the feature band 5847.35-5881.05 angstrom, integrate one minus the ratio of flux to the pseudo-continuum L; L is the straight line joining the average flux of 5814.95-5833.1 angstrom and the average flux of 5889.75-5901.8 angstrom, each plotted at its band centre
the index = -2.1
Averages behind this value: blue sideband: 30.8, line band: 29.2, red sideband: 25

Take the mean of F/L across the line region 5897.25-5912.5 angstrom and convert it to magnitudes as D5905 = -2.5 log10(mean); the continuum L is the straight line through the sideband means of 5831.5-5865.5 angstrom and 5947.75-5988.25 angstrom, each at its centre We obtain 0.07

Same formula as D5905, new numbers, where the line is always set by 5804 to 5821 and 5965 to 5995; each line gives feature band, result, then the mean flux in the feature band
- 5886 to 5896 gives 0.21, 24.6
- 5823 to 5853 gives 0.01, 29.9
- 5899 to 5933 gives 0.04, 28.5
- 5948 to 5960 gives -0.02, 29.7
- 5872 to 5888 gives 0.04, 28.8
